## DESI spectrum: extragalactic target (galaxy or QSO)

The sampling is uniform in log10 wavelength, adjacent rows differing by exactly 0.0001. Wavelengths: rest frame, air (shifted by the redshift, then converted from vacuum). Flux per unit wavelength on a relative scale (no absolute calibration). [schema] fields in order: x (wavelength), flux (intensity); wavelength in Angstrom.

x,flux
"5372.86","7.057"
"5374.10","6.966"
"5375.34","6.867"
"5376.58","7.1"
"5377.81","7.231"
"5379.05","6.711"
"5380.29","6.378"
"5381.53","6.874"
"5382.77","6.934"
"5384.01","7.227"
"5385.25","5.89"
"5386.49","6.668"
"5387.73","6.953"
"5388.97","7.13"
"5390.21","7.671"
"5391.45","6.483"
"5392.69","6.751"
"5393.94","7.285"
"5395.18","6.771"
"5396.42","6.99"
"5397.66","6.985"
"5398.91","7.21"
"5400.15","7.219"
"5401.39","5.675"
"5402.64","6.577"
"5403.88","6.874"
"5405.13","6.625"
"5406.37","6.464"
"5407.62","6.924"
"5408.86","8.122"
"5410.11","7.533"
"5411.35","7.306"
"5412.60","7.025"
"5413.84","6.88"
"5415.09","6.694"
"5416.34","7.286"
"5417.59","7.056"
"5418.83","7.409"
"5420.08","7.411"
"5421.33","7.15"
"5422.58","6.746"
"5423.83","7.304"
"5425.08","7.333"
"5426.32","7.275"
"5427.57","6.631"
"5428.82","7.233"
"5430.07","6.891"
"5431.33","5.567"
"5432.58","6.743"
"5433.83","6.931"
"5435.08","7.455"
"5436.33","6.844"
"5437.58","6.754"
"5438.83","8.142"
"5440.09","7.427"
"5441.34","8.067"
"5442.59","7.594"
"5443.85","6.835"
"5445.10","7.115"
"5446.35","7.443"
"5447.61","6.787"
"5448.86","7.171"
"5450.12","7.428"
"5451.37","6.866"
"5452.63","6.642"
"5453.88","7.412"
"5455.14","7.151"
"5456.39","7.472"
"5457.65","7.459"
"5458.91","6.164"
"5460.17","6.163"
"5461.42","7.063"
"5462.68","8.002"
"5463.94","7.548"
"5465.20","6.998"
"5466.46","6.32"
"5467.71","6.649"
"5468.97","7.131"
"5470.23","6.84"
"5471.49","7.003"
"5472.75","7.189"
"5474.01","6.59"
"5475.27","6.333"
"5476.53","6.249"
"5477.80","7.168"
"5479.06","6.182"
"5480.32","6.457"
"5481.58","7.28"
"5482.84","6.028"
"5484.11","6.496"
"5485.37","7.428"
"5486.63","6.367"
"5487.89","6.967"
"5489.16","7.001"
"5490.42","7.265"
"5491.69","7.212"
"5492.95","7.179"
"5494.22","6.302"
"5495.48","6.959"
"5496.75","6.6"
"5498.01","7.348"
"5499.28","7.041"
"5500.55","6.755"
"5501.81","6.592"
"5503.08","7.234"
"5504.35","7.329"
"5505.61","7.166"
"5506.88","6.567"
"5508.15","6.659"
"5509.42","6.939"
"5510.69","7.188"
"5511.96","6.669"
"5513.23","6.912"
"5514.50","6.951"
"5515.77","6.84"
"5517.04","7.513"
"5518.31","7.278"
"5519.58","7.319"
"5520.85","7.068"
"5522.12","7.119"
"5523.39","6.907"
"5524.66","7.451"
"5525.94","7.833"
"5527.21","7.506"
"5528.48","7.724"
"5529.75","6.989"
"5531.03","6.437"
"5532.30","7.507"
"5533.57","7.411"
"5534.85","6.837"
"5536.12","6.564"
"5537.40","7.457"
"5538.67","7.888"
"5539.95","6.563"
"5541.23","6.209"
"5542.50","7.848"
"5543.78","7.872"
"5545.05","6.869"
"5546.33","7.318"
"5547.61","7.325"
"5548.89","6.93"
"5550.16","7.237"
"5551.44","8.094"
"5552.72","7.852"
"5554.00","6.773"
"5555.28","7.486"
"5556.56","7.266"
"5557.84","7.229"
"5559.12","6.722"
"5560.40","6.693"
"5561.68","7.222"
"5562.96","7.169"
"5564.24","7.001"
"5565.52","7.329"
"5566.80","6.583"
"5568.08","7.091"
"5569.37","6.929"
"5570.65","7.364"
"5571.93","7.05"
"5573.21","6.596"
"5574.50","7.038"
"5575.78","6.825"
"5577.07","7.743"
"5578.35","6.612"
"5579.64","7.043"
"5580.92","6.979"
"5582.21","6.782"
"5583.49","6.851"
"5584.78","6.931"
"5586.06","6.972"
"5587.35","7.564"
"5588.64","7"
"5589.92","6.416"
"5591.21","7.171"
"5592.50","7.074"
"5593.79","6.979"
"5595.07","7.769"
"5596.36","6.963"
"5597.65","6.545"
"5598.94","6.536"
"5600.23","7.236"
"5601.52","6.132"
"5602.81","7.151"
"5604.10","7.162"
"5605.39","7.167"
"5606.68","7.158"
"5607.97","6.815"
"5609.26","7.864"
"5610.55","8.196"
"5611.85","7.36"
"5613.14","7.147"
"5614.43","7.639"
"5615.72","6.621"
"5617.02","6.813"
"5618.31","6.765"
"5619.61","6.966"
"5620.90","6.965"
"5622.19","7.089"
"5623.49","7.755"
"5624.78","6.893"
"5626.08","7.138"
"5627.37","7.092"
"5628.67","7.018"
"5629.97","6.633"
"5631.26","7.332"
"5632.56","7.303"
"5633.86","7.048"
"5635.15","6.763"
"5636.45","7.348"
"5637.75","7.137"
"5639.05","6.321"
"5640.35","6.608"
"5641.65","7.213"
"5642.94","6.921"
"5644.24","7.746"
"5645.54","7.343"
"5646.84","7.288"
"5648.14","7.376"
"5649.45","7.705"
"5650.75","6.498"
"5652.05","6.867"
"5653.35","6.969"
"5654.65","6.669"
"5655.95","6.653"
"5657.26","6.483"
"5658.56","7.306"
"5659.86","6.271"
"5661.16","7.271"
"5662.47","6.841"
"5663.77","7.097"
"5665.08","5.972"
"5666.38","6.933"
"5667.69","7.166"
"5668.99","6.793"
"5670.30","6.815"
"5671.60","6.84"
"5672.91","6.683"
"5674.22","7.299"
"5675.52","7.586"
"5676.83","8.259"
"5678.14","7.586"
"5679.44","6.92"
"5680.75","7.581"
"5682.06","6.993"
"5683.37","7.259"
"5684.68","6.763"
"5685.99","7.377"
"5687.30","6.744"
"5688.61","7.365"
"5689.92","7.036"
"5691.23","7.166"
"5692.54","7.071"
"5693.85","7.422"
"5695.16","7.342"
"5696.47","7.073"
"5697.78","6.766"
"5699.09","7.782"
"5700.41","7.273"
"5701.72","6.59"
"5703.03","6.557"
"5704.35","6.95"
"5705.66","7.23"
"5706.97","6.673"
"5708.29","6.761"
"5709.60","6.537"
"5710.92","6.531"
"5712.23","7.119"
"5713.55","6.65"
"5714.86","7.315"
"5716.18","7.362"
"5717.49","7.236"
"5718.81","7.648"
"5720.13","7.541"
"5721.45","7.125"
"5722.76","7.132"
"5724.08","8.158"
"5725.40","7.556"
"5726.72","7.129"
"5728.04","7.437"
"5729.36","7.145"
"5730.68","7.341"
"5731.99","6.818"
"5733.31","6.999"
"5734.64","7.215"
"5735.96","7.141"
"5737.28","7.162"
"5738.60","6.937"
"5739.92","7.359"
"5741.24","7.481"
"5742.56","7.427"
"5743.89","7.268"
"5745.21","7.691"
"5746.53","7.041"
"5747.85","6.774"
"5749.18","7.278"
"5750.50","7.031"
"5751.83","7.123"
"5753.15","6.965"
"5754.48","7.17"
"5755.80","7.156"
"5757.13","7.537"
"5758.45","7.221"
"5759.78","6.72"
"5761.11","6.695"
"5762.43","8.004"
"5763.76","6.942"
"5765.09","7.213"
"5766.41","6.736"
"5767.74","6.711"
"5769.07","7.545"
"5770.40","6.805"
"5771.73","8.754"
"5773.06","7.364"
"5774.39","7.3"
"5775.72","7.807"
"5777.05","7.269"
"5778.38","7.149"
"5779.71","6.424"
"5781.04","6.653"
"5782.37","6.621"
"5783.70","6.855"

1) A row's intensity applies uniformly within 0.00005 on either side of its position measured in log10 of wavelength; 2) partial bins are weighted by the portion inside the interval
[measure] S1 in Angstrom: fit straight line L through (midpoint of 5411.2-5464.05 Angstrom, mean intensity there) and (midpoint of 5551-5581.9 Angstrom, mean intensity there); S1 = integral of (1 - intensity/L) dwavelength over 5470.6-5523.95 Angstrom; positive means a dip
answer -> 1.6 Angstrom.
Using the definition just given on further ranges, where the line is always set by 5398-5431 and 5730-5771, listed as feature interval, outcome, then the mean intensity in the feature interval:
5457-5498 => 1.2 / 6.84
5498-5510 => 0.2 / 6.94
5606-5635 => -0.2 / 7.16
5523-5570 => -0.8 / 7.19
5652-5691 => 0.5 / 7.02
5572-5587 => 0.3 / 6.96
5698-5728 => 0.0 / 7.13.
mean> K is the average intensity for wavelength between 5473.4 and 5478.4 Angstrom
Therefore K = 6.57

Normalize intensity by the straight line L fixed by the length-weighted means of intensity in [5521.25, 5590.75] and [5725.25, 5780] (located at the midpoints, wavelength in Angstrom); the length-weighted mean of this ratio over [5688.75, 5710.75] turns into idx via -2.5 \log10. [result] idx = 0.03 mag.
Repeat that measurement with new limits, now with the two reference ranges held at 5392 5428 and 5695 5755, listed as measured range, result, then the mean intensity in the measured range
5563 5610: 0.01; 7.02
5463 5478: 0.03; 6.85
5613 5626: 0.01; 7.07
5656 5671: 0.05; 6.81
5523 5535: -0.03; 7.28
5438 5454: -0.04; 7.29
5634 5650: 0.00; 7.14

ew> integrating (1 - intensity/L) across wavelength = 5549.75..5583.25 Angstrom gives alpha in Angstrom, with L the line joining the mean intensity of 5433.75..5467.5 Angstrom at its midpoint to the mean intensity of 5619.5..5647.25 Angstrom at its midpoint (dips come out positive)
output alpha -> 0.1 Angstrom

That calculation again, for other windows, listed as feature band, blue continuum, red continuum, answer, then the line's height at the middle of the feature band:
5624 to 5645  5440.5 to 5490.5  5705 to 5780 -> 0.19 Angstrom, 7.1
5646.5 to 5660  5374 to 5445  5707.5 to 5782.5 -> 0.38 Angstrom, 7.13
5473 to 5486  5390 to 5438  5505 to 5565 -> 0.80 Angstrom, 7.07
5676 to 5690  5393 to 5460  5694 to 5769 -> -0.28 Angstrom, 7.13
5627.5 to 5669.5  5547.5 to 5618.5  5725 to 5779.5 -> 1.02 Angstrom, 7.14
